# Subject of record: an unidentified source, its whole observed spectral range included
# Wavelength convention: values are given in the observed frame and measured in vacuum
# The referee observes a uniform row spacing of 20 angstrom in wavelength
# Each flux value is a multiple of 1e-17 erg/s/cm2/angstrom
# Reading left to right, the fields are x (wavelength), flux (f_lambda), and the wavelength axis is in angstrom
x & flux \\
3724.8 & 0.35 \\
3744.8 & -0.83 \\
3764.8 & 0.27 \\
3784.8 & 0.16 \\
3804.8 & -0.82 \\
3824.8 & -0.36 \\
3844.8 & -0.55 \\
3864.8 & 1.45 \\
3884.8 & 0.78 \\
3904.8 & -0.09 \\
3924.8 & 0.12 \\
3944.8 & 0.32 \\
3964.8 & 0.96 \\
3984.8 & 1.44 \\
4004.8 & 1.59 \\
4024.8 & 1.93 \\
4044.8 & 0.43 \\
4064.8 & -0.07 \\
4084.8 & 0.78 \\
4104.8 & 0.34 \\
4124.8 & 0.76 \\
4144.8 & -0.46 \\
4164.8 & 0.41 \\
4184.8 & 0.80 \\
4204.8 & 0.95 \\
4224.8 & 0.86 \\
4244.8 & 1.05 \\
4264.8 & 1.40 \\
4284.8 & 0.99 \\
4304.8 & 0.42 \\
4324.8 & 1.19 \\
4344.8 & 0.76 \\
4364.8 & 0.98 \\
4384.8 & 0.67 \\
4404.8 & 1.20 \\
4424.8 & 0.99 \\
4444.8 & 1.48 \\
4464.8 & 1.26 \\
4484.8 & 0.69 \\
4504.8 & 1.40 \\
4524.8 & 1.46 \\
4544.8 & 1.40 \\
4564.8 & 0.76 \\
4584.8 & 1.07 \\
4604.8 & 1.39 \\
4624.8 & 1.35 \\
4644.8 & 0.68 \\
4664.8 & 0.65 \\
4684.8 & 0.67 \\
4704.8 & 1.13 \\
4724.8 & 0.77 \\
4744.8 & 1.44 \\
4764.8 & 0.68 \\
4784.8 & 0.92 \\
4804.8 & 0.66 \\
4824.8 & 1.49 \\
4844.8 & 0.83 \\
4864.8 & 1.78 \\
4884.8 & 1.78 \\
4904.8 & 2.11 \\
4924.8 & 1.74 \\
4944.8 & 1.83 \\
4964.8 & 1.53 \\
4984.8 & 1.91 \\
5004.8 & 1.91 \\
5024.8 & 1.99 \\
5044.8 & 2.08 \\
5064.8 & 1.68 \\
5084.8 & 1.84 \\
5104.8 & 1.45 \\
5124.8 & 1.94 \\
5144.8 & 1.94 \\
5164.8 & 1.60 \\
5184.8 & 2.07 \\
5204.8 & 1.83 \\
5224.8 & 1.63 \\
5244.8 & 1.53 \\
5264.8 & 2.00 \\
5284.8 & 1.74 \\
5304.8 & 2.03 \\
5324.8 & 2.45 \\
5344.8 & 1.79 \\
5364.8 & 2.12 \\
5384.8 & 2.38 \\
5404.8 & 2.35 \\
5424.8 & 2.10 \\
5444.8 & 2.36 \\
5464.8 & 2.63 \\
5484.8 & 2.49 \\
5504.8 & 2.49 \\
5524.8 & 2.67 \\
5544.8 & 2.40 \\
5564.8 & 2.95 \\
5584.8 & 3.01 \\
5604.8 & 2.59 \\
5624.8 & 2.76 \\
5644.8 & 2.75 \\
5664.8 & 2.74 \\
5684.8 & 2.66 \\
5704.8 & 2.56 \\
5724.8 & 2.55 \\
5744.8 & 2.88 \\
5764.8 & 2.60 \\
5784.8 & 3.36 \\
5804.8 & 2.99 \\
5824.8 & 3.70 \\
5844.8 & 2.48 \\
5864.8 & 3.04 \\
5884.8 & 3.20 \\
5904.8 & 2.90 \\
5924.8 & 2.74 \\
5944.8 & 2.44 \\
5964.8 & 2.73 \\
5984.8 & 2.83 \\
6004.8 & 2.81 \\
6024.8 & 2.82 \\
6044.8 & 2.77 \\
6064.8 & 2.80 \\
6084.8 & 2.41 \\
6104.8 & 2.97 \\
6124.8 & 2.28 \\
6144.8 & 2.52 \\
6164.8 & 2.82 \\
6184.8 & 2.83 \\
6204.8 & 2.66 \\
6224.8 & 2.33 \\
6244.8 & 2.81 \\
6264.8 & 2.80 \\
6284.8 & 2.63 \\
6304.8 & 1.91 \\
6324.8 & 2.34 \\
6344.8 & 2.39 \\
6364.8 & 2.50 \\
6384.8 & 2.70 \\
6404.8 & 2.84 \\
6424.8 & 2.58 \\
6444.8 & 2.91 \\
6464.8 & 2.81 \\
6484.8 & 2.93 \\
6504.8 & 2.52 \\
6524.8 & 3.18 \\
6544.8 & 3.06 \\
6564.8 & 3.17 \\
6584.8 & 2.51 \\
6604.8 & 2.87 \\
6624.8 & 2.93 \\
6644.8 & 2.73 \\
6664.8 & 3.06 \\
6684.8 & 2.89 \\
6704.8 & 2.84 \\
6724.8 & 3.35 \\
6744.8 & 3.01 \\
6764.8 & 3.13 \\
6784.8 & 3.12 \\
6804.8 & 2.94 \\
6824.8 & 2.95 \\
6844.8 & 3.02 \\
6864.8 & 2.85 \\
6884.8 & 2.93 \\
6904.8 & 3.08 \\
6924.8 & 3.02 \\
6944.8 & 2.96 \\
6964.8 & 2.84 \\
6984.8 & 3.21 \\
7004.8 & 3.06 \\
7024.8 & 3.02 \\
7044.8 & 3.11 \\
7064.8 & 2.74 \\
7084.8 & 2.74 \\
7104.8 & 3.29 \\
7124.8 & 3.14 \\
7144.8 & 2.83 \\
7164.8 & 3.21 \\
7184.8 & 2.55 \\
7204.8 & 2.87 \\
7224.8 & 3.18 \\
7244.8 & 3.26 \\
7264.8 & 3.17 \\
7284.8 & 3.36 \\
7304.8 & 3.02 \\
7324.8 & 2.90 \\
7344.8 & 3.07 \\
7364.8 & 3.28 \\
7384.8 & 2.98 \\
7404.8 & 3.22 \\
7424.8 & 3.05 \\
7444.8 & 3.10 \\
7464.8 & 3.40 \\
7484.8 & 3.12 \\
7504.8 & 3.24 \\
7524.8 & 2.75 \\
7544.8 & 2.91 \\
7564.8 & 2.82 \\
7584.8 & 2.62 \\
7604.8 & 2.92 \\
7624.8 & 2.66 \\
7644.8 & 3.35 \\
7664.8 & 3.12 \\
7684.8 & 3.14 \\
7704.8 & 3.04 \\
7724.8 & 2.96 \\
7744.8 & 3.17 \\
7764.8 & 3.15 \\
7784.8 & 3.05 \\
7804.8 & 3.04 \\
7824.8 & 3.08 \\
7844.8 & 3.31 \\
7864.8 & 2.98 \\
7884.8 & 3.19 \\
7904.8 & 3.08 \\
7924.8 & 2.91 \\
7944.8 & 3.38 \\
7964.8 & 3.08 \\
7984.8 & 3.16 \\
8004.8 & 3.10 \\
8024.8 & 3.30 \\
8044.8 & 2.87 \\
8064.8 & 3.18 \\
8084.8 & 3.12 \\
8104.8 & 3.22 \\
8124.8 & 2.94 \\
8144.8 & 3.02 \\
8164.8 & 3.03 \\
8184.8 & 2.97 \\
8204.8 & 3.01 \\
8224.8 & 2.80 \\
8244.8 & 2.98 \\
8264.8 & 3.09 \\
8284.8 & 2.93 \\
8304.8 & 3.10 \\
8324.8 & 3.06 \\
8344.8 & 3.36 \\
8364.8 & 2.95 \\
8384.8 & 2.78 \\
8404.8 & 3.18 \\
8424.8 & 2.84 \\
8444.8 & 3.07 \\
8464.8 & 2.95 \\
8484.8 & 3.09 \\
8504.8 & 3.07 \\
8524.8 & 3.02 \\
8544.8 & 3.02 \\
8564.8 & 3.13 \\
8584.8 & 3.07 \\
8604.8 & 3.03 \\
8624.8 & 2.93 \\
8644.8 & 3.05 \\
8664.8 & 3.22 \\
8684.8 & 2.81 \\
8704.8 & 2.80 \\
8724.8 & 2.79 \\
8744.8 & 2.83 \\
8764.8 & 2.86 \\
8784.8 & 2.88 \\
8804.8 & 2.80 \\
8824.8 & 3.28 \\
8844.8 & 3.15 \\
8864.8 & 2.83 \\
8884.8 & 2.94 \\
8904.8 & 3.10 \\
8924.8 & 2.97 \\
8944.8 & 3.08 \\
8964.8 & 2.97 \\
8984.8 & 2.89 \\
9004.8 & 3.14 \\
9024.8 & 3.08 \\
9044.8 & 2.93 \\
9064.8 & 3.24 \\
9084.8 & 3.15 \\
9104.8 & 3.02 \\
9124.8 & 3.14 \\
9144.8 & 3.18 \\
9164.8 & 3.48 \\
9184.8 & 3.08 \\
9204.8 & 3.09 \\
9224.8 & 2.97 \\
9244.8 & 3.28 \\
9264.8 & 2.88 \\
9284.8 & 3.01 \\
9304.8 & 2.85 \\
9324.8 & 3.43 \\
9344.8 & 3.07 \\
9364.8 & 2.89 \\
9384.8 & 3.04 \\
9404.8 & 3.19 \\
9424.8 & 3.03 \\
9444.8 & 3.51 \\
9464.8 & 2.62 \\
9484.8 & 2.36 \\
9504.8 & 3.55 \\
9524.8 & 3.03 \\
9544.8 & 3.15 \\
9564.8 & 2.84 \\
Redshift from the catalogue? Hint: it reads 0.22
